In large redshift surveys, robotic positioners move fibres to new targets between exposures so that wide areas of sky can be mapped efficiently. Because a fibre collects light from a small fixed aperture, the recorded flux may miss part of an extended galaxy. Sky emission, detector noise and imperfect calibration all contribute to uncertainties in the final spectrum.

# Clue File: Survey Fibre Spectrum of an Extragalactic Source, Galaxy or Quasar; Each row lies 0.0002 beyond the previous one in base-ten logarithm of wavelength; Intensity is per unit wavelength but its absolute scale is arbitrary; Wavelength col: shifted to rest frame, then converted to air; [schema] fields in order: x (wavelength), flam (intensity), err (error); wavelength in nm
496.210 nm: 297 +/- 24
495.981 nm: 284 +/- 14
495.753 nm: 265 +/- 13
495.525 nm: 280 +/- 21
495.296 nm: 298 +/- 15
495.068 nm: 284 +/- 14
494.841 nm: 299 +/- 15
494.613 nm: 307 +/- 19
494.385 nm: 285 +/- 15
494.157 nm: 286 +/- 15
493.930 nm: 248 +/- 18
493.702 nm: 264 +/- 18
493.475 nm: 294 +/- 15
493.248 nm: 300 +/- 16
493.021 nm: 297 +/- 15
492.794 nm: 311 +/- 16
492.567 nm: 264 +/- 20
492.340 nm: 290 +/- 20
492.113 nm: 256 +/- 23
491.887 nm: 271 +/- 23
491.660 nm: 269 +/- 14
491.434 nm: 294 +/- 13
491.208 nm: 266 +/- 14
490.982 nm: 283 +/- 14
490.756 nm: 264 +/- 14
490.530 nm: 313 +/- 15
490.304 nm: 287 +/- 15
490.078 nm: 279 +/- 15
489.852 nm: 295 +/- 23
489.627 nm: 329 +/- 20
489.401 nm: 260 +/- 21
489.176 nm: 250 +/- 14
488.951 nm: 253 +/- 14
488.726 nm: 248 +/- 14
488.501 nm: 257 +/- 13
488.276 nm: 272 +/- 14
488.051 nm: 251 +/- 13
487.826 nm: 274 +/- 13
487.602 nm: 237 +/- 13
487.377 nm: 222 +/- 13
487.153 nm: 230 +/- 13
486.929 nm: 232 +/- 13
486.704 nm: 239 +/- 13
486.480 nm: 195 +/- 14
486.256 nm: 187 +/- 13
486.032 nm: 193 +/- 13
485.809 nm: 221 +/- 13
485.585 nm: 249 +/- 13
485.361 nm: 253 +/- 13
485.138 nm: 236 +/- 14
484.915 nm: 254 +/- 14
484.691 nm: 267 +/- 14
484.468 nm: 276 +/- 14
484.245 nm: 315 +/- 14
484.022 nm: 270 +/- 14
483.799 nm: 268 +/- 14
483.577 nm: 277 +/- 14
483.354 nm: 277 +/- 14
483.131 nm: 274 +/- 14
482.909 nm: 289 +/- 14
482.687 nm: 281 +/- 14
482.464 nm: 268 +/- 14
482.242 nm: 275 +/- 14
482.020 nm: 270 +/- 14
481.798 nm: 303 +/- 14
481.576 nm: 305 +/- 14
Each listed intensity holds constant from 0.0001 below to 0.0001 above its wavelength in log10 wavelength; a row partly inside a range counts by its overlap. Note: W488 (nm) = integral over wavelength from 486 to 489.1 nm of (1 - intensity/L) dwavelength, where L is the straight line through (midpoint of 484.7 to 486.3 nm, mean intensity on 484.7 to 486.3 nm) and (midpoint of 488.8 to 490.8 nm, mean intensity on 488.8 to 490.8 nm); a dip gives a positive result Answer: 0.24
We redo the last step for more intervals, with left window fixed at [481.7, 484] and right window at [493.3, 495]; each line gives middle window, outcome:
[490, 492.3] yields 0.031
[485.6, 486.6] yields 0.270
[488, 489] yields 0.086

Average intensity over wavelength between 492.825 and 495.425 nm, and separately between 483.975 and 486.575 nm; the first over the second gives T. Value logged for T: 1.2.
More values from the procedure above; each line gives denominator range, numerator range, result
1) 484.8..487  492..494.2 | 1.24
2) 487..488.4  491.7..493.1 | 1.13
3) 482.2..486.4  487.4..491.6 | 1.05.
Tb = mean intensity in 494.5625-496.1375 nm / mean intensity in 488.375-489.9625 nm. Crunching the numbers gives 1.1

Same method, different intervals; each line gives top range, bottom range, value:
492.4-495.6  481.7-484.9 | 1.03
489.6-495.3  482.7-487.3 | 1.14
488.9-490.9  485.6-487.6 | 1.30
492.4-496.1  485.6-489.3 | 1.21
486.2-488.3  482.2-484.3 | 0.84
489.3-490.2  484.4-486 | 1.18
